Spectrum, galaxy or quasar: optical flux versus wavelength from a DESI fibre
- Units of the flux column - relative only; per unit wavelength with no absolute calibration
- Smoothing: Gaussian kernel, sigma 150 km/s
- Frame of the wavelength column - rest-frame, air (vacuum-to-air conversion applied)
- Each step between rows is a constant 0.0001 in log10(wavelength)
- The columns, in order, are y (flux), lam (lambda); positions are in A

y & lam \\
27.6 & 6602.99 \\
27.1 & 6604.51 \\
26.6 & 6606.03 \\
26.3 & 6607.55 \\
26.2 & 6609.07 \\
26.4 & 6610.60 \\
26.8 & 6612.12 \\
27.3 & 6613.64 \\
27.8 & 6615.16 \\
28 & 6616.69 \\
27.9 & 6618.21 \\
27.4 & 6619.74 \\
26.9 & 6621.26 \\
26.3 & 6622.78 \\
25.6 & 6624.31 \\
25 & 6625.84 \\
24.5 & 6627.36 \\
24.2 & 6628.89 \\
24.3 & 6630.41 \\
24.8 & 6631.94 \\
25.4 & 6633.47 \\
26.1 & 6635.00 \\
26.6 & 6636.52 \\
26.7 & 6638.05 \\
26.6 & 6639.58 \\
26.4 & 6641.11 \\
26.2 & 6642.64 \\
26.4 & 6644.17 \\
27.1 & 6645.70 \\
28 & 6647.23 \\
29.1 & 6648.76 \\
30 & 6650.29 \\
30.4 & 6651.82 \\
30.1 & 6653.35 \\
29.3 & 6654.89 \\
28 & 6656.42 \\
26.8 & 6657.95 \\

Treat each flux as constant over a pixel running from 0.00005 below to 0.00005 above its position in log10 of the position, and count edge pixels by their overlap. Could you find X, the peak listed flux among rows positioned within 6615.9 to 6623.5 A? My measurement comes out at 28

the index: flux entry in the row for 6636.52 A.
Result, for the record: 26.6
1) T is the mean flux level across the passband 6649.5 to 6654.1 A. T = 30.2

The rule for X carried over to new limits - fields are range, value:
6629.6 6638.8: 26.7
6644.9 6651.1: 30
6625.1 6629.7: 25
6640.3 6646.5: 27.1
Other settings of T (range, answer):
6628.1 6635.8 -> 25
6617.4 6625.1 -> 26.8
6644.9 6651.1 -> 28.6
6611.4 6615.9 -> 27.3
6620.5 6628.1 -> 25.7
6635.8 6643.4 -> 26.5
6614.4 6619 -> 27.9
